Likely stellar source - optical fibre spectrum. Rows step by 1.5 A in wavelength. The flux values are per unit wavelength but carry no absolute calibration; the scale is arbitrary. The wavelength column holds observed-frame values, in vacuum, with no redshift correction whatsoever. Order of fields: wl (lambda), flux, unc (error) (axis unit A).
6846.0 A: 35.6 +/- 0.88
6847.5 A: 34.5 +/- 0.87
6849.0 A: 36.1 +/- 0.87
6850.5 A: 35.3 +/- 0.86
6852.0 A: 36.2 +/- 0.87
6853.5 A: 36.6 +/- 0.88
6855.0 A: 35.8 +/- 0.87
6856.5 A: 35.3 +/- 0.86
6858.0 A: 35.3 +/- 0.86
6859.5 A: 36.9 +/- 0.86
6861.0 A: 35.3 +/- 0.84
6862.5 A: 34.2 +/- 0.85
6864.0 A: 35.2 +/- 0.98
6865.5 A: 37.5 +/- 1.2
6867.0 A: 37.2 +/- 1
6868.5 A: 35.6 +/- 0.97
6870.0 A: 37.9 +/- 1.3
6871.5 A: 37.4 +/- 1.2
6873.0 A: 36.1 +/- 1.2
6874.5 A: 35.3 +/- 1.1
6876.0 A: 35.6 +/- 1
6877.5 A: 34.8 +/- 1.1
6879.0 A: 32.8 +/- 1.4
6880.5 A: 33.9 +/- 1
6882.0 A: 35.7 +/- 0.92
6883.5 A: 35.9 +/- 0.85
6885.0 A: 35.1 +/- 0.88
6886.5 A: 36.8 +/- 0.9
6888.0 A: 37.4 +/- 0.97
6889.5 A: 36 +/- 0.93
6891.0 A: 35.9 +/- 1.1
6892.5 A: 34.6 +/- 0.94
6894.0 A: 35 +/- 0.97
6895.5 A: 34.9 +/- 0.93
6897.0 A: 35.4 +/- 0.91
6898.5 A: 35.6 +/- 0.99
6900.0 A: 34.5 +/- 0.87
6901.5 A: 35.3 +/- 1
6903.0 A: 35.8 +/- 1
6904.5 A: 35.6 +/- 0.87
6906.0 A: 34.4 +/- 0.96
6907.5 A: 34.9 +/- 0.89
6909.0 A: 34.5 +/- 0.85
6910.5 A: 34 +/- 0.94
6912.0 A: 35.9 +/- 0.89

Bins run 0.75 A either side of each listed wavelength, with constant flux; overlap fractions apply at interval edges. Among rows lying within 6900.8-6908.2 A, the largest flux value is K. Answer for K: 35.8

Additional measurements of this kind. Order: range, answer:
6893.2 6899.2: 35.6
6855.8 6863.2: 36.9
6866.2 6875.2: 37.9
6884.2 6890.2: 37.4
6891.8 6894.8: 35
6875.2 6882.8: 35.7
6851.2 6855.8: 36.6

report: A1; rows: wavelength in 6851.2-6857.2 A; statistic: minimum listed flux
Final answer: 35.3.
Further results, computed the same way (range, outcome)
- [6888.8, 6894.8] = 34.6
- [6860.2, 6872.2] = 34.2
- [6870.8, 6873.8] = 36.1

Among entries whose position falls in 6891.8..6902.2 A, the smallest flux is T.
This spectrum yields 34.5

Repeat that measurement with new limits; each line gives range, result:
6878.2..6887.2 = 32.8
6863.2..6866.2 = 35.2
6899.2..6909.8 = 34.4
